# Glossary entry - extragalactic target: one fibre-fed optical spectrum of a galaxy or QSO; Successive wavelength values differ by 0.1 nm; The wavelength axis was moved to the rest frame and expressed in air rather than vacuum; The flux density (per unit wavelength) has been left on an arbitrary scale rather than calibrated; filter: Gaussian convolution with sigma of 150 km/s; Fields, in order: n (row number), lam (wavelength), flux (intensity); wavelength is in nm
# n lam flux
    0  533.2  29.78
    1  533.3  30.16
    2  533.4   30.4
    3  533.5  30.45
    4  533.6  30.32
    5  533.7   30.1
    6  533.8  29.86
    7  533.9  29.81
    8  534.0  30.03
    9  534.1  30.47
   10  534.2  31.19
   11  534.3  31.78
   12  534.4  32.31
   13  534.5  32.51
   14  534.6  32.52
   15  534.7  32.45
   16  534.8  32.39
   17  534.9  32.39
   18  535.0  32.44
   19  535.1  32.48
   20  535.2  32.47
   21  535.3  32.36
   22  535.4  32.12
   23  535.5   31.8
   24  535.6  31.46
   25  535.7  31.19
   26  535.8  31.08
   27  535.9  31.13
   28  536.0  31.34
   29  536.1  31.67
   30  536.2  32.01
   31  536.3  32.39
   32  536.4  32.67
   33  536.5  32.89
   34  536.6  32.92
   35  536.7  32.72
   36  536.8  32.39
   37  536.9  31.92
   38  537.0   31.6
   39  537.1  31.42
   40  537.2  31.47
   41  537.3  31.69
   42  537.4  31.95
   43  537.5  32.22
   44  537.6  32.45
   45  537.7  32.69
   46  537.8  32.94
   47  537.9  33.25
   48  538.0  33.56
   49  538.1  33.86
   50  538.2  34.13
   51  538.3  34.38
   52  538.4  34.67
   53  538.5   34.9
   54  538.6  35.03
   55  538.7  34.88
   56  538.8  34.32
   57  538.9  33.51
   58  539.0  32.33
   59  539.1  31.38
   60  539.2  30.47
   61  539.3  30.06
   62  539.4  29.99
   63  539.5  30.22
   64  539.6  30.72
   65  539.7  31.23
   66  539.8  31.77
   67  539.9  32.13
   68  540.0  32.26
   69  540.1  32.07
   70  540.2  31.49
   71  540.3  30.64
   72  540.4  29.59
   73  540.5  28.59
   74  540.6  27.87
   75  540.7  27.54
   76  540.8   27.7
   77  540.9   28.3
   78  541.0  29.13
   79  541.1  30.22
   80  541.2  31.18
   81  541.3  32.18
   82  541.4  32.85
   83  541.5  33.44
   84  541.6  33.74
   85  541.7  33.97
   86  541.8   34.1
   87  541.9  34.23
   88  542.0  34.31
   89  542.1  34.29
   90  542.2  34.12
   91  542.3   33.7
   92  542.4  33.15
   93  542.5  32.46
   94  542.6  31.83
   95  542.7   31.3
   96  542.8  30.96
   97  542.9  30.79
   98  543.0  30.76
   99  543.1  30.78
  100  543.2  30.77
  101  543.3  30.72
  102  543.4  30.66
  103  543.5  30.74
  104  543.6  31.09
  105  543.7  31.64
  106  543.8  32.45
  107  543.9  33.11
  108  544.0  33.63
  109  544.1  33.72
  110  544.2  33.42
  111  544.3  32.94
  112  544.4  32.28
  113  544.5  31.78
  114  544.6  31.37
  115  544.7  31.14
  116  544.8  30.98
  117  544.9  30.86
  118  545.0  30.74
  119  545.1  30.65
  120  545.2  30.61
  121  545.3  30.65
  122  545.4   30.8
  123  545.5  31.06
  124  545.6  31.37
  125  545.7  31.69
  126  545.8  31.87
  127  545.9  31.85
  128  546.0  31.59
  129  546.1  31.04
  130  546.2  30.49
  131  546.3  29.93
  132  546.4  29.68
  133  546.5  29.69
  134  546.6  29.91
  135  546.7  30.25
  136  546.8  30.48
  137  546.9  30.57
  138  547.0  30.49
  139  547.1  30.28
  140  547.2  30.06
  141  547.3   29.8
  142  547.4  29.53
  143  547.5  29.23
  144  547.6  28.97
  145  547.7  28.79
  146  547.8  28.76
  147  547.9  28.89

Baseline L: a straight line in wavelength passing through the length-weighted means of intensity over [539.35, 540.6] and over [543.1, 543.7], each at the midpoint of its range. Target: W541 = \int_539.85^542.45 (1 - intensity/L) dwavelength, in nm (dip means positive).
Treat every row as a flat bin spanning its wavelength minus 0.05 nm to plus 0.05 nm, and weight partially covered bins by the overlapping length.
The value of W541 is -0.07 nm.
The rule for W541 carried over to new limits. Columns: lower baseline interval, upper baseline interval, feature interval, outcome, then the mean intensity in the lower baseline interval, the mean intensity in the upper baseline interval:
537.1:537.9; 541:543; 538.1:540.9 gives 0.07 nm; 32.2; 32.6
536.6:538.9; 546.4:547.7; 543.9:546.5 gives -0.08 nm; 33.1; 29.9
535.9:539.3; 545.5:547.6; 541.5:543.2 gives -0.07 nm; 32.7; 30.5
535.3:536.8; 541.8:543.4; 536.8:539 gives -0.07 nm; 32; 32.3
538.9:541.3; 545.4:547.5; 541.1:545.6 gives -0.23 nm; 30.4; 30.6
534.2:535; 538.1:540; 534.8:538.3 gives 0.01 nm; 32.3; 32.6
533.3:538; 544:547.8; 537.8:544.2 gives -0.15 nm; 31.8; 30.8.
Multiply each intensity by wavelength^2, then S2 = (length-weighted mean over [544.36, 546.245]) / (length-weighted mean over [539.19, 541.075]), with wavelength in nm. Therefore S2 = 1.1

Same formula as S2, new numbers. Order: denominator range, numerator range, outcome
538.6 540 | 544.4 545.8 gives 1.00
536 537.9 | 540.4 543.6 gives 0.99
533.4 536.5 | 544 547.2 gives 1.03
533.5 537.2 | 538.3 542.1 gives 1.02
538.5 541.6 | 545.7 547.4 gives 1.00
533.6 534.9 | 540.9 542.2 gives 1.07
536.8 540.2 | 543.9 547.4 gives 0.98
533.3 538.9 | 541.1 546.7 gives 1.02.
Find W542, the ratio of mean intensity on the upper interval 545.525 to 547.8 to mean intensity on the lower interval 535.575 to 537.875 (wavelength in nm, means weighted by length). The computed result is 0.95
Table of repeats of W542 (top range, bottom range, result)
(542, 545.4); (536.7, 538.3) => 0.98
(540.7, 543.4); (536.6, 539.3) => 0.97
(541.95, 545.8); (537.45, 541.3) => 1.00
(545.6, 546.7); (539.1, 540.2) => 0.99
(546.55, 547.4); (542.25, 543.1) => 0.95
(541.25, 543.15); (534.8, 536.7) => 1.02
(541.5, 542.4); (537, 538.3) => 1.04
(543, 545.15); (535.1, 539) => 0.97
